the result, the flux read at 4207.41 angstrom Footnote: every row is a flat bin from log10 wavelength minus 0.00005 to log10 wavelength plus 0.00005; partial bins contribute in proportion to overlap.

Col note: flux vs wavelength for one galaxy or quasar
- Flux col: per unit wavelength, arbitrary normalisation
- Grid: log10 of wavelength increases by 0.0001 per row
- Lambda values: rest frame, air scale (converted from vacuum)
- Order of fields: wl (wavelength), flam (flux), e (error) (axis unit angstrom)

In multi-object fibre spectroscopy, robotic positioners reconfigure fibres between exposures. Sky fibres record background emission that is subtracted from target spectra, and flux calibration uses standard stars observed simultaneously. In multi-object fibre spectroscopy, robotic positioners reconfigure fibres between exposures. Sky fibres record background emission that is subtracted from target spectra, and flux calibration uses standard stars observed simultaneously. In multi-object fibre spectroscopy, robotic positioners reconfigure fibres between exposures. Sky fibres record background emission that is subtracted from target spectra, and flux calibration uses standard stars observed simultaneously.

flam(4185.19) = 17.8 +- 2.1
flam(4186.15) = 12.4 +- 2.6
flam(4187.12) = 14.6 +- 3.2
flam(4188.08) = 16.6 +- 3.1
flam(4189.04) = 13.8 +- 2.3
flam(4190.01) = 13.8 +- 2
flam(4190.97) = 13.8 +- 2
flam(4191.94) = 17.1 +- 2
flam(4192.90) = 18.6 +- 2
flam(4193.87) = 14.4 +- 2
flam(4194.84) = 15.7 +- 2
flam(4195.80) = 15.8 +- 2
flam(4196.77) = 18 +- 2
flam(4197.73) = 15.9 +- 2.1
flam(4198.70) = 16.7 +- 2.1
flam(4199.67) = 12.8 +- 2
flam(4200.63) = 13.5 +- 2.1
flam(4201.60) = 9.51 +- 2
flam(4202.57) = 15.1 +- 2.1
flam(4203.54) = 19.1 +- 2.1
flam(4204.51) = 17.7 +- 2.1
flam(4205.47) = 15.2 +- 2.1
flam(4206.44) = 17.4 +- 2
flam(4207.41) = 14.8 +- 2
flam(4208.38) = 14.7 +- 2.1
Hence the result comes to 14.8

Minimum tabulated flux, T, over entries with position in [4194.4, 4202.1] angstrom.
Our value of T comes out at 9.51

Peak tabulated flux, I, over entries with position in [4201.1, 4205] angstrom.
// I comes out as 19.1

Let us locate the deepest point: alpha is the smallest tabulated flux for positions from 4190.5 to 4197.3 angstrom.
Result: 13.8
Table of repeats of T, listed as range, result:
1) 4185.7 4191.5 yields 12.4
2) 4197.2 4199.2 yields 15.9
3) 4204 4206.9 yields 15.2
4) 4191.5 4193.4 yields 17.1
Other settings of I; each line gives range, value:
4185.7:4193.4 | 18.6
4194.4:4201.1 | 18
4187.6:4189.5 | 16.6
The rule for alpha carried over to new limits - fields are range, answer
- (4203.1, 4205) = 17.7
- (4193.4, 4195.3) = 14.4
